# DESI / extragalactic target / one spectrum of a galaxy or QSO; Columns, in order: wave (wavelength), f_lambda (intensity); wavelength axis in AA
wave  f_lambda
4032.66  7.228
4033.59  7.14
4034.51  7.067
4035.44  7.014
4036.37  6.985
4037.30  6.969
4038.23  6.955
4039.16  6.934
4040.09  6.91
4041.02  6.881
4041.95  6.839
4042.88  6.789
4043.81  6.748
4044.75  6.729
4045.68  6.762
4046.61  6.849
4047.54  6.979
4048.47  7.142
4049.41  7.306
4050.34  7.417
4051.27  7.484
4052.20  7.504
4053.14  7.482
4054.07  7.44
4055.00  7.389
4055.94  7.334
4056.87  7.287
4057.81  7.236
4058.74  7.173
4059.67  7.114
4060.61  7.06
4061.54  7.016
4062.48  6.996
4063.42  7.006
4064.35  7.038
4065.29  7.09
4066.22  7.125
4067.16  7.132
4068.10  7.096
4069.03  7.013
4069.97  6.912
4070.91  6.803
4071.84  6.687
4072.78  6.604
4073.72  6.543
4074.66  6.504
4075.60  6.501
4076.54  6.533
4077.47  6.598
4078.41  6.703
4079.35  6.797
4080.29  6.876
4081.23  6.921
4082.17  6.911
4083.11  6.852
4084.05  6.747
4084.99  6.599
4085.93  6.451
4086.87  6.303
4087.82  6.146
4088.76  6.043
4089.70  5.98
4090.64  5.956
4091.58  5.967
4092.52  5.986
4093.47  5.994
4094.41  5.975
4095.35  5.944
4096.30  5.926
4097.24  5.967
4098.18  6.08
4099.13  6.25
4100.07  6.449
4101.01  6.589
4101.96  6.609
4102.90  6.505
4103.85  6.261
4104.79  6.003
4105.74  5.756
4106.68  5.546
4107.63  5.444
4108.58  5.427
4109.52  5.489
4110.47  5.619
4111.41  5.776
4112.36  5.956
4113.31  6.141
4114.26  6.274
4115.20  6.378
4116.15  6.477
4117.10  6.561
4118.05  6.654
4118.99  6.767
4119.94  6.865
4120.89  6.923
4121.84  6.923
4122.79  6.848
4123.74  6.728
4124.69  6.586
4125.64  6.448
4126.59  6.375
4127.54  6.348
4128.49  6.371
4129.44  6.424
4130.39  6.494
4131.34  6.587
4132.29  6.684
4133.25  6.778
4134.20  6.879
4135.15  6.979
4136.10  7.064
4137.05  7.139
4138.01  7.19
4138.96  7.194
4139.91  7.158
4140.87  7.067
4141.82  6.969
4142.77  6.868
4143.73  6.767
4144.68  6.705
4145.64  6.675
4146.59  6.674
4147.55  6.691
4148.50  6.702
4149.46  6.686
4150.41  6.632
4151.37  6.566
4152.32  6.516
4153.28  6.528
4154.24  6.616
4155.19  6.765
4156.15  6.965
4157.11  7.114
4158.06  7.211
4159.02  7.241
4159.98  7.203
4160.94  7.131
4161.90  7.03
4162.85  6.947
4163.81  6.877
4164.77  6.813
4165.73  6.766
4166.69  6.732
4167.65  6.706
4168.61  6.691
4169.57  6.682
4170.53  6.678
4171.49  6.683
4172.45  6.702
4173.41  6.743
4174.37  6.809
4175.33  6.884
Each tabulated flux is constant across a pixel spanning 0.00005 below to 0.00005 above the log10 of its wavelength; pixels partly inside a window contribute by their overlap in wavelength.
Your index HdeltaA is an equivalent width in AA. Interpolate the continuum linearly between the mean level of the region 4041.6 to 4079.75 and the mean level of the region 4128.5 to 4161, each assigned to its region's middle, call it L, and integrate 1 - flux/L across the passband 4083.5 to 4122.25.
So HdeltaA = 4.1 AA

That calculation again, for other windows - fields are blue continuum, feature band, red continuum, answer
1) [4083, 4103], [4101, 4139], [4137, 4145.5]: 1.3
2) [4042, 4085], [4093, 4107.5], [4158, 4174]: 1.7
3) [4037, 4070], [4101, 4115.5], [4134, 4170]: 2.1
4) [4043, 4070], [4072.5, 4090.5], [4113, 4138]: 1.1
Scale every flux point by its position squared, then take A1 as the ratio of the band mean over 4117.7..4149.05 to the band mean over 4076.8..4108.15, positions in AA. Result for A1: 1.10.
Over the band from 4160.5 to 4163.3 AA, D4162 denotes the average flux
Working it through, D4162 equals 7.05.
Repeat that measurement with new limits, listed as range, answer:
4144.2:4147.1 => 6.68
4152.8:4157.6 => 6.8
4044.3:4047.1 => 6.79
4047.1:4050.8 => 7.21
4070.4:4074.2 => 6.66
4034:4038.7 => 7.01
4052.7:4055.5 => 7.44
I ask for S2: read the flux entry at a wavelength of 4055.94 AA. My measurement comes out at 7.334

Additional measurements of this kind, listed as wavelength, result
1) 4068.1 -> 7.096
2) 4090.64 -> 5.956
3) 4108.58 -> 5.427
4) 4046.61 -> 6.849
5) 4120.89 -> 6.923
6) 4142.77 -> 6.868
